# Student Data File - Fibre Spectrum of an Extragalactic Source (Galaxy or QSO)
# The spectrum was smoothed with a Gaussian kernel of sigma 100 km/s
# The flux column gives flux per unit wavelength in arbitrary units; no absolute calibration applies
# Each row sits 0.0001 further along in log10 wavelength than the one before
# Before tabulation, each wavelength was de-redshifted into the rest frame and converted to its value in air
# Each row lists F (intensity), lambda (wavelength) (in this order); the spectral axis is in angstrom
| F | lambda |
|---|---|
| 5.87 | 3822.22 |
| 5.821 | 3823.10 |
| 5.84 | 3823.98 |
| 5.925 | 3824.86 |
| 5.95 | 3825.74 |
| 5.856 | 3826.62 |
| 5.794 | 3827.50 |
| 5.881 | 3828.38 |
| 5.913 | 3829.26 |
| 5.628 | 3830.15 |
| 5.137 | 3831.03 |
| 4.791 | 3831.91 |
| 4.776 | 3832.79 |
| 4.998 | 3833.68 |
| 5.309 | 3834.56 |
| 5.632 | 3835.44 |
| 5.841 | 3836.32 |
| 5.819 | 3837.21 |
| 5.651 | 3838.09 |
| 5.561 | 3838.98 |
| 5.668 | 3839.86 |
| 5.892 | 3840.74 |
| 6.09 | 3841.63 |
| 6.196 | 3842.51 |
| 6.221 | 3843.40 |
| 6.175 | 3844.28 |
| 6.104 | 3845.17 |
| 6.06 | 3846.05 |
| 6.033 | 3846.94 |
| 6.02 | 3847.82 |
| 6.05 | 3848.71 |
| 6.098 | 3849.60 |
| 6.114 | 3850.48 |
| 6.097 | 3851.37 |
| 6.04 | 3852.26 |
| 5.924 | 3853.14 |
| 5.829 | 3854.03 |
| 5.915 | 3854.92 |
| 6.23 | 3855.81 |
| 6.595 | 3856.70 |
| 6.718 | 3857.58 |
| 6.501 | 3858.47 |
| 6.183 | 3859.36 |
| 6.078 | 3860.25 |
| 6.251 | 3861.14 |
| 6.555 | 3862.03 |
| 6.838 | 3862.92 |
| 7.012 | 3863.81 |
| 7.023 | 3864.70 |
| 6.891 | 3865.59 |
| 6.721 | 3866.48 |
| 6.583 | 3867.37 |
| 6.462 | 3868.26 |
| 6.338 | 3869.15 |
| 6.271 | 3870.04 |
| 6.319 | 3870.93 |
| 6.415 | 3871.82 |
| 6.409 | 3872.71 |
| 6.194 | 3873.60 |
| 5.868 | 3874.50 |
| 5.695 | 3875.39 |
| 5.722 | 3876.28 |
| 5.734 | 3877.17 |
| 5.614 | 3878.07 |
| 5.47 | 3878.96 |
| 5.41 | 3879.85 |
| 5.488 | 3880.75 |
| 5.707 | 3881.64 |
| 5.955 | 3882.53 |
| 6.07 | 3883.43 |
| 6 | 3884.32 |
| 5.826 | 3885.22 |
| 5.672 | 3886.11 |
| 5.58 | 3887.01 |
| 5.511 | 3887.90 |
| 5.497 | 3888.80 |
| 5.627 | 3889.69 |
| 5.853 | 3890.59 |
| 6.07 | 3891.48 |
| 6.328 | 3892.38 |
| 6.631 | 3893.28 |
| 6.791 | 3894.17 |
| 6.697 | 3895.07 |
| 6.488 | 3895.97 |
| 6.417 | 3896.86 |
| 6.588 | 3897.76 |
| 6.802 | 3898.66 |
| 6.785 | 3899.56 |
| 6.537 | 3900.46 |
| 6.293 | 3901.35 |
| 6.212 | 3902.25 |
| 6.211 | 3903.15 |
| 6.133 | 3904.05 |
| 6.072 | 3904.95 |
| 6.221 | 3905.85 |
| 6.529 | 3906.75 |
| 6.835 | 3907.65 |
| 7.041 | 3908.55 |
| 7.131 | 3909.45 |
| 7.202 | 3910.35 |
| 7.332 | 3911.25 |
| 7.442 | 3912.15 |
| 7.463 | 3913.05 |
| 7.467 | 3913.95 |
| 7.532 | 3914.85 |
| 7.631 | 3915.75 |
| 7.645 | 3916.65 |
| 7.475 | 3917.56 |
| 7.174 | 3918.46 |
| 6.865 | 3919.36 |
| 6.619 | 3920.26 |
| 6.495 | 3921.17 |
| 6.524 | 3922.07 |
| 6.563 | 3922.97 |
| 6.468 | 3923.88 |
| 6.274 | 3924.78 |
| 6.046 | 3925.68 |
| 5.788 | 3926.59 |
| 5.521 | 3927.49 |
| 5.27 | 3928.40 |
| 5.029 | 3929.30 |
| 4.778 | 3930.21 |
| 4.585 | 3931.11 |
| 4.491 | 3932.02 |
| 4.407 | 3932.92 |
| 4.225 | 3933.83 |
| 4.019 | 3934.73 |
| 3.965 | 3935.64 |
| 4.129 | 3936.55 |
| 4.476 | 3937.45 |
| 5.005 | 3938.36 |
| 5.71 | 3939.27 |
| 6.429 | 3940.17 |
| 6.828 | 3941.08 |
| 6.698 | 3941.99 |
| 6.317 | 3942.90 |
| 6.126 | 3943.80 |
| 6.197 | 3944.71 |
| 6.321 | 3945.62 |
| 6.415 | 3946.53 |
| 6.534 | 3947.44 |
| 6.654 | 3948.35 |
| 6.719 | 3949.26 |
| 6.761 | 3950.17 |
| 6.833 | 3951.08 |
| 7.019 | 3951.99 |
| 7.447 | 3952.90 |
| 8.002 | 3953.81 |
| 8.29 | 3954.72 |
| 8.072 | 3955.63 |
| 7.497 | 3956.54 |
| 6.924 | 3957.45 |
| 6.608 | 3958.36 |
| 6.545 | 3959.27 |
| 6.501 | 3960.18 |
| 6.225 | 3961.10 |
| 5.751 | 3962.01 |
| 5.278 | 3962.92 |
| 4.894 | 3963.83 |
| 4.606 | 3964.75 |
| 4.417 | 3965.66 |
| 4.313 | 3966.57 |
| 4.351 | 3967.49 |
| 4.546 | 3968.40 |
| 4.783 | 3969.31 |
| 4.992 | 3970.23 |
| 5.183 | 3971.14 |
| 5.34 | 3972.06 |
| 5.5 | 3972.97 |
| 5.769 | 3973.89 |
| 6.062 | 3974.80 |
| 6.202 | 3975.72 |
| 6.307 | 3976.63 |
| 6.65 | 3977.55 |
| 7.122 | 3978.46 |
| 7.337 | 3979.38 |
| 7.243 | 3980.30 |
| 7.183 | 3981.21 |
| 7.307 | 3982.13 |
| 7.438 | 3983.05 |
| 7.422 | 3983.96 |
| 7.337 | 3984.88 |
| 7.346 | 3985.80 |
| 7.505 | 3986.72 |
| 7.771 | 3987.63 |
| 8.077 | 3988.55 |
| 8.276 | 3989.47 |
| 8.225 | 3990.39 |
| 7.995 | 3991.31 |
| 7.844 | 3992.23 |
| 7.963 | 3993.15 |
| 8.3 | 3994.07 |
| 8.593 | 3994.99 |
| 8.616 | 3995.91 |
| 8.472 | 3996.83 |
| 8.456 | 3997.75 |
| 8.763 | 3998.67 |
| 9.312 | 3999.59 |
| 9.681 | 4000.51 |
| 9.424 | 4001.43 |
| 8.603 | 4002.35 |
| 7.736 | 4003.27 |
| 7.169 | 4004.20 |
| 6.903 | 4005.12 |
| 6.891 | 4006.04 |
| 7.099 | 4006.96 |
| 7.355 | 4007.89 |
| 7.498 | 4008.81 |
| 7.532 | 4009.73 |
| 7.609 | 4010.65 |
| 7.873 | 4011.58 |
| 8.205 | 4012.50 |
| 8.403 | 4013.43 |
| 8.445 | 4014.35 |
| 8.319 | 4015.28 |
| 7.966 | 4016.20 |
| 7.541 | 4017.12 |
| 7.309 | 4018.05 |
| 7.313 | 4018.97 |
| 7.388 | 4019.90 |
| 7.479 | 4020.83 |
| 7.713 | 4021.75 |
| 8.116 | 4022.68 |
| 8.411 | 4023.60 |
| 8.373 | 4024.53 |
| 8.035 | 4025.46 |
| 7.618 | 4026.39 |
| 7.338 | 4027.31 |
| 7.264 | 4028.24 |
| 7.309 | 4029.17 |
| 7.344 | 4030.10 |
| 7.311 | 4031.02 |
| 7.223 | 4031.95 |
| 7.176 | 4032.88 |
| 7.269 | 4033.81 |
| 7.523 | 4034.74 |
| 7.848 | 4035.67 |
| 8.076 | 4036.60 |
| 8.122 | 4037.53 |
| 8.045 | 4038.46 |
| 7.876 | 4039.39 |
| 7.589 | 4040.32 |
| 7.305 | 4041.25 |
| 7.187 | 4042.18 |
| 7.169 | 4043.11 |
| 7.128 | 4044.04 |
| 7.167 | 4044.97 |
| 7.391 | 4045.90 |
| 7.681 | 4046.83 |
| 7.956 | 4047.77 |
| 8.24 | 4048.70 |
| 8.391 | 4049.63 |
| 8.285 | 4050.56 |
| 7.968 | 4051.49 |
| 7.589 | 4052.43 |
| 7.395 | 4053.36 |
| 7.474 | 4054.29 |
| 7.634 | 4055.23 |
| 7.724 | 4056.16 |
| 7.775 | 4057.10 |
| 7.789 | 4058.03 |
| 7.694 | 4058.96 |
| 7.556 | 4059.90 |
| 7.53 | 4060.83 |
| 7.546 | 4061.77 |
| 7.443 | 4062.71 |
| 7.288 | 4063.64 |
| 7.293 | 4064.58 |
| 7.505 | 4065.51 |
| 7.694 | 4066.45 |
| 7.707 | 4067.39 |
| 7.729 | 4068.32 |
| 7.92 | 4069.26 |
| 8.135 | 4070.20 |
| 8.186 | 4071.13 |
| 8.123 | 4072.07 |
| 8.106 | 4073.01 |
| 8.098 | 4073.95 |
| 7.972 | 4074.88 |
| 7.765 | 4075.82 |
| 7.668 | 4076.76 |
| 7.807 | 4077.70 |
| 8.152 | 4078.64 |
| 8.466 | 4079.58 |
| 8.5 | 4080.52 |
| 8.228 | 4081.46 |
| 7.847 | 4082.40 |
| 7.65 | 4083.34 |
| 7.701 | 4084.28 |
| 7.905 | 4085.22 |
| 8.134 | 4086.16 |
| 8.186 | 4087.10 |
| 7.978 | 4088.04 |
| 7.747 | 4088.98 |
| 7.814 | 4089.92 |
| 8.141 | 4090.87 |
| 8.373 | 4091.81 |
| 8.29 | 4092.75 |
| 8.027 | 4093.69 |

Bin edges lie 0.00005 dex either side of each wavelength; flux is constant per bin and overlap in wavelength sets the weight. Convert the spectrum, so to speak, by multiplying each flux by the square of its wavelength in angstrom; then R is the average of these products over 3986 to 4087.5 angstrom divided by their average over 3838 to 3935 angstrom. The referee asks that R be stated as 1.36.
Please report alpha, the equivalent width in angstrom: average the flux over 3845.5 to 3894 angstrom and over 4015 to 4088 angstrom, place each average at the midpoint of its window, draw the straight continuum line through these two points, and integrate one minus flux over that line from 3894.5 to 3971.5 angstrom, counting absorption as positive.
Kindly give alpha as 5.5 angstrom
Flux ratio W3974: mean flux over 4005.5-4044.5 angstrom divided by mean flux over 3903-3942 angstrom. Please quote 1.2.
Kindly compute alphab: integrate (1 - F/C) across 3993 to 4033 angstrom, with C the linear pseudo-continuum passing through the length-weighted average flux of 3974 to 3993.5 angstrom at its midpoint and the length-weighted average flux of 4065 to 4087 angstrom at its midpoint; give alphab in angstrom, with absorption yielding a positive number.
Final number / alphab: -2.0 angstrom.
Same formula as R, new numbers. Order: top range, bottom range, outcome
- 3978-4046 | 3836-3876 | 1.35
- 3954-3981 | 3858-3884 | 1.02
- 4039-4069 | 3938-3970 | 1.29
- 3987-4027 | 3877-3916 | 1.33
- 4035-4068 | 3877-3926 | 1.28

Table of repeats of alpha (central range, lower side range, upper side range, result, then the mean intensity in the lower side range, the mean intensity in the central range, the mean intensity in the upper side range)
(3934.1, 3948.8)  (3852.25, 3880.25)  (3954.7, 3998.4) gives 1.9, 6.25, 5.72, 6.73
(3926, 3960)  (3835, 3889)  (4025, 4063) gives 3.7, 6.07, 6.02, 7.61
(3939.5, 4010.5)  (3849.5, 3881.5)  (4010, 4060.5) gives 2.3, 6.21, 6.95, 7.7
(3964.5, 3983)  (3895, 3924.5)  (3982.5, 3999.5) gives 4.7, 6.81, 5.81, 8.05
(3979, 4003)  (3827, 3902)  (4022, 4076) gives -3.0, 6.06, 8.1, 7.7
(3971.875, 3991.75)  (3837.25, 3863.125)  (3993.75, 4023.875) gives 1.6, 6.12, 7.09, 8.01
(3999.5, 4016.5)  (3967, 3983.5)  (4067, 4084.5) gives -3.3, 6.07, 7.97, 7.99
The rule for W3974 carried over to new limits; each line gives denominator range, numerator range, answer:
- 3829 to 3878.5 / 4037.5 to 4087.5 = 1.29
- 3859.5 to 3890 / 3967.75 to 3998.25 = 1.16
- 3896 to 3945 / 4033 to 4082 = 1.25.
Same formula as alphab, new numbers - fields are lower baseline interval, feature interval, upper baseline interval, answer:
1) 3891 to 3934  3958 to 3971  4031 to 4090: 3.06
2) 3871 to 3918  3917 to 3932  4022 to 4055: 1.31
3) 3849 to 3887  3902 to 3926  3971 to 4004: -0.51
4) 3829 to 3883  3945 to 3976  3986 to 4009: 5.92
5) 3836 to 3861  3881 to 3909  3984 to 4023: 1.74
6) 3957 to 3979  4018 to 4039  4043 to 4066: -1.84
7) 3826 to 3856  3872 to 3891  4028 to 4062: 1.21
